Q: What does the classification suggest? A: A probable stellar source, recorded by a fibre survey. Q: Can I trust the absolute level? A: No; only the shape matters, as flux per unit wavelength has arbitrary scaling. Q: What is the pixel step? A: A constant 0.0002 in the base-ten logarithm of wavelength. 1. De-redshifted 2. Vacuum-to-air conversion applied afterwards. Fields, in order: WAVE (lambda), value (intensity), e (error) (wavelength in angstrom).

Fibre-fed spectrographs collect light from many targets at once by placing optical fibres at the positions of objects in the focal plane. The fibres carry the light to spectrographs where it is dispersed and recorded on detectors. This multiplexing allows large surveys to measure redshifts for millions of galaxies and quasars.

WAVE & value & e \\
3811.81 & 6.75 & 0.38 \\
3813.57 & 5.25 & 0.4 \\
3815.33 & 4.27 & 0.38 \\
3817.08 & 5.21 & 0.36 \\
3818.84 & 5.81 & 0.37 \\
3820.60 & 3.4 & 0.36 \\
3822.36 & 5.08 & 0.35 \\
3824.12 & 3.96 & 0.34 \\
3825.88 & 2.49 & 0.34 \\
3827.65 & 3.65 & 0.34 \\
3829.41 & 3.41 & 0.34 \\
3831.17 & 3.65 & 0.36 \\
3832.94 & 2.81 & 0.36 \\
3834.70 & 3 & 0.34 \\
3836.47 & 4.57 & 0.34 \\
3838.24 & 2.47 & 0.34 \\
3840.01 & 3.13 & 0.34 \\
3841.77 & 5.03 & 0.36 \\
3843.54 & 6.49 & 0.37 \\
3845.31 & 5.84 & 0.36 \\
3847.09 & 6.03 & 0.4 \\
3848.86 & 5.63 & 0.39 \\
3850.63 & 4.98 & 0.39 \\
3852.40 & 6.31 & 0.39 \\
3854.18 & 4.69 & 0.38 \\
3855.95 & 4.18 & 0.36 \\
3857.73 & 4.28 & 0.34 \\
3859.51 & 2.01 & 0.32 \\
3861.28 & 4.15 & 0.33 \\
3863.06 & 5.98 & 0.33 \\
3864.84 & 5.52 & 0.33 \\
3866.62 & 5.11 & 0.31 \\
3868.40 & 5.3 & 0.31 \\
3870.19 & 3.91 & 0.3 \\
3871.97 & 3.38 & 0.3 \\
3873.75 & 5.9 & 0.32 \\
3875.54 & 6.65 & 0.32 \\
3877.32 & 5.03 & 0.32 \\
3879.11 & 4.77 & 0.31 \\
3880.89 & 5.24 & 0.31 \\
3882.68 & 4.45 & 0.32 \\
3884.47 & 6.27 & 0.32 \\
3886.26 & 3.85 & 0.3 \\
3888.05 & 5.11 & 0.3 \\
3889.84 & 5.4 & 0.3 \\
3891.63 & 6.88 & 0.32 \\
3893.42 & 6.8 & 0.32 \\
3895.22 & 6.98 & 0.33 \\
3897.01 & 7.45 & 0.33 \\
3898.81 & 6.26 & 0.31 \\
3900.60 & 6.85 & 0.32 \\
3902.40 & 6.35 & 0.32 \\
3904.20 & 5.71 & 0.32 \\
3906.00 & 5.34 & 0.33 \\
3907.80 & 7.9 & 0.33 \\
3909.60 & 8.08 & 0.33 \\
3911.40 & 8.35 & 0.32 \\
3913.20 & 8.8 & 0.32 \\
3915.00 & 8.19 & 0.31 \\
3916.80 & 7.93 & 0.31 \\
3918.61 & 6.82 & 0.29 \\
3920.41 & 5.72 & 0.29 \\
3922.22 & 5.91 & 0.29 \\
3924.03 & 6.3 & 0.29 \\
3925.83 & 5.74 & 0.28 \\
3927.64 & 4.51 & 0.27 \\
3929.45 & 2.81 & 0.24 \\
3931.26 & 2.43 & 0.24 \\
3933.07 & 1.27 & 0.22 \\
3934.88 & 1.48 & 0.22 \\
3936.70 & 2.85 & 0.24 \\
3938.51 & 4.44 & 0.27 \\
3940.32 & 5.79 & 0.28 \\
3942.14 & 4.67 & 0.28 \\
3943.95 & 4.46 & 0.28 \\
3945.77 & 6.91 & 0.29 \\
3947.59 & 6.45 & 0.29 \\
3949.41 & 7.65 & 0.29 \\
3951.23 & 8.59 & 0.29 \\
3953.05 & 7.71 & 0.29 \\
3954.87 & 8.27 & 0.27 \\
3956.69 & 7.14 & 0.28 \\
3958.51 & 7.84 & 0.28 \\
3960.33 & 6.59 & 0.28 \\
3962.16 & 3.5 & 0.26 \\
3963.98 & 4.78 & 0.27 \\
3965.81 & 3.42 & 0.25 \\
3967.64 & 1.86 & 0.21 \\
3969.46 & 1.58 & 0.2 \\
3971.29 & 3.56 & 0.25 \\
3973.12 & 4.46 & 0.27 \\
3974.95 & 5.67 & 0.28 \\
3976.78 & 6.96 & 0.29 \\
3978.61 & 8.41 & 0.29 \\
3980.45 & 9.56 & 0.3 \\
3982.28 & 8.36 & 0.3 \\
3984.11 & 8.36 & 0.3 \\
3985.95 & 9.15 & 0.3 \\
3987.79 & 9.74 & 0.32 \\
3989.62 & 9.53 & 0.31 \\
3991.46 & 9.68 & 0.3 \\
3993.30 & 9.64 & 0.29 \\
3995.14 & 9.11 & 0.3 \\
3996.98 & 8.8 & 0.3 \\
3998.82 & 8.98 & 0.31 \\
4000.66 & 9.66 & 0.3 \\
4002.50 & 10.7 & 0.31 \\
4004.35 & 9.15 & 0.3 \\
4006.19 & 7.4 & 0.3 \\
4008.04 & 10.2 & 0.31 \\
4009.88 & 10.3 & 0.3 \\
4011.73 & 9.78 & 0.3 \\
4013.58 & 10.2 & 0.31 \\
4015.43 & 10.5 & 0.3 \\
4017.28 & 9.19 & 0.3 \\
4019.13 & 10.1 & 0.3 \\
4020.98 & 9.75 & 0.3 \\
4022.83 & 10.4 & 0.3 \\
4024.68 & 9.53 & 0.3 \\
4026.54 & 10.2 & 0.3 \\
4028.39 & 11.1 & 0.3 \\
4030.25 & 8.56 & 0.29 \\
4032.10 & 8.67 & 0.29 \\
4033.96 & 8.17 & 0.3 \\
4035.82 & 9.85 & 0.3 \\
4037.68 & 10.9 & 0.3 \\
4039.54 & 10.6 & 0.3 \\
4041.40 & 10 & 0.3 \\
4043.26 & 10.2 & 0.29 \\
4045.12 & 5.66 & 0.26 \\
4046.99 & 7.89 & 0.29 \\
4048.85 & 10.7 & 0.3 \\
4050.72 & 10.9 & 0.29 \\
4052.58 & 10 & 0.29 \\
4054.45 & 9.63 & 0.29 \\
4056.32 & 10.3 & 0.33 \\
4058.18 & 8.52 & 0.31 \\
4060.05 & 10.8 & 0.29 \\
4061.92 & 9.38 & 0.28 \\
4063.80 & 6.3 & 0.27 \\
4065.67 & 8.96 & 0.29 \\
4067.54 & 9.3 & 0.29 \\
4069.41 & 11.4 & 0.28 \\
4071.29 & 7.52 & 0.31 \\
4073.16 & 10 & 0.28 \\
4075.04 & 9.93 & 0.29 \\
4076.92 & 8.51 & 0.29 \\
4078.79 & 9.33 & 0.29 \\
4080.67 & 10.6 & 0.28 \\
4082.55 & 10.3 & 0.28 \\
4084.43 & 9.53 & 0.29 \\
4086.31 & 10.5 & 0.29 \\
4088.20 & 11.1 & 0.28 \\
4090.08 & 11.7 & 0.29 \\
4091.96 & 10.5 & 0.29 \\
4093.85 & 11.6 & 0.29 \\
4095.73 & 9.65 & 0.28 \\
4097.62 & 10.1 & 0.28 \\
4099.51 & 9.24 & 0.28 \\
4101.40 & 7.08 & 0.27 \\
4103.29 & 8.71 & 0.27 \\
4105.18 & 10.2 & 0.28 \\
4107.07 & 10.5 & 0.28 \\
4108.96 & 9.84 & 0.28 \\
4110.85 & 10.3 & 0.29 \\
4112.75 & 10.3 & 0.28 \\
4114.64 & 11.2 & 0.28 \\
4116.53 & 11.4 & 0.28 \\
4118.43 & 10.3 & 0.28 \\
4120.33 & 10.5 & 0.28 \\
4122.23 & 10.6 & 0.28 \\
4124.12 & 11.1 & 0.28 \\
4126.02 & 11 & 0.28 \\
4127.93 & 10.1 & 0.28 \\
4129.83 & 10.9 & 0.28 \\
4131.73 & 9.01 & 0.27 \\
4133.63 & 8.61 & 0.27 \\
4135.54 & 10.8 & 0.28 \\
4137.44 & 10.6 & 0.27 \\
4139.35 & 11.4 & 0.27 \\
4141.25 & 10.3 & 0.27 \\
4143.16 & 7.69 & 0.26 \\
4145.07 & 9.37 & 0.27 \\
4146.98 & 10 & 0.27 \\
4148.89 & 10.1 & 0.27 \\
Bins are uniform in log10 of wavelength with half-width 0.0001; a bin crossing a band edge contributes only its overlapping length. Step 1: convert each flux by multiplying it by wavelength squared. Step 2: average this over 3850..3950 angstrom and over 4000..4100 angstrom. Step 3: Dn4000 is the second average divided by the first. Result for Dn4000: 1.9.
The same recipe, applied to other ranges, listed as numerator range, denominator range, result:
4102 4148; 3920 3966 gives 2.10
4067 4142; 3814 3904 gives 2.32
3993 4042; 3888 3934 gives 1.66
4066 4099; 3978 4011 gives 1.13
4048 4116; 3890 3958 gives 1.75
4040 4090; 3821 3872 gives 2.43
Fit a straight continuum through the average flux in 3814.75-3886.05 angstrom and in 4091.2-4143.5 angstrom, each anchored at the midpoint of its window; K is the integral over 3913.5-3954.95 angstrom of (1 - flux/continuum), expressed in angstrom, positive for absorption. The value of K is 5.4 angstrom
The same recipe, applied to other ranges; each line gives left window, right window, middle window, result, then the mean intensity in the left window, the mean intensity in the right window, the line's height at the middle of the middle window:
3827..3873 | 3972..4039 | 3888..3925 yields -4.1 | 4.45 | 9.18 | 6.17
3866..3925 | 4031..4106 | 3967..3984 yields 4.4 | 6.16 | 9.6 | 7.75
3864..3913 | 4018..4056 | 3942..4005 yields 7.1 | 5.93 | 9.65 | 8.06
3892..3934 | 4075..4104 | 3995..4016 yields -3.7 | 6.2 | 9.91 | 8.14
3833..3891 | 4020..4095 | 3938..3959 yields 1.0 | 4.82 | 9.72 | 6.99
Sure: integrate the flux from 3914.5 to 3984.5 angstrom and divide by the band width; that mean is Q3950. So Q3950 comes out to 5.58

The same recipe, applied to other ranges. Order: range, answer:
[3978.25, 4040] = 9.54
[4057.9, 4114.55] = 9.76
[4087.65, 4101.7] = 10.2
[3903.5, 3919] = 7.5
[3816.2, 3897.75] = 4.83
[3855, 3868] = 4.5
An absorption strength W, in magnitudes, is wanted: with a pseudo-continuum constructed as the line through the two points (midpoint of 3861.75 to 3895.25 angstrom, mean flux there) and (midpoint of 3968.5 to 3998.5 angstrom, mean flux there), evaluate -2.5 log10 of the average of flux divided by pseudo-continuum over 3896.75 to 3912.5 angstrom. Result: -0.17 mag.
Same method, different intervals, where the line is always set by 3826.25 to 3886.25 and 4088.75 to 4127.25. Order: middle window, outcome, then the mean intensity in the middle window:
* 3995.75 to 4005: -0.198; 9.46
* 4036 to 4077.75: -0.035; 9.44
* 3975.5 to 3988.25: -0.144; 8.52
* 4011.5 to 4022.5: -0.204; 9.95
